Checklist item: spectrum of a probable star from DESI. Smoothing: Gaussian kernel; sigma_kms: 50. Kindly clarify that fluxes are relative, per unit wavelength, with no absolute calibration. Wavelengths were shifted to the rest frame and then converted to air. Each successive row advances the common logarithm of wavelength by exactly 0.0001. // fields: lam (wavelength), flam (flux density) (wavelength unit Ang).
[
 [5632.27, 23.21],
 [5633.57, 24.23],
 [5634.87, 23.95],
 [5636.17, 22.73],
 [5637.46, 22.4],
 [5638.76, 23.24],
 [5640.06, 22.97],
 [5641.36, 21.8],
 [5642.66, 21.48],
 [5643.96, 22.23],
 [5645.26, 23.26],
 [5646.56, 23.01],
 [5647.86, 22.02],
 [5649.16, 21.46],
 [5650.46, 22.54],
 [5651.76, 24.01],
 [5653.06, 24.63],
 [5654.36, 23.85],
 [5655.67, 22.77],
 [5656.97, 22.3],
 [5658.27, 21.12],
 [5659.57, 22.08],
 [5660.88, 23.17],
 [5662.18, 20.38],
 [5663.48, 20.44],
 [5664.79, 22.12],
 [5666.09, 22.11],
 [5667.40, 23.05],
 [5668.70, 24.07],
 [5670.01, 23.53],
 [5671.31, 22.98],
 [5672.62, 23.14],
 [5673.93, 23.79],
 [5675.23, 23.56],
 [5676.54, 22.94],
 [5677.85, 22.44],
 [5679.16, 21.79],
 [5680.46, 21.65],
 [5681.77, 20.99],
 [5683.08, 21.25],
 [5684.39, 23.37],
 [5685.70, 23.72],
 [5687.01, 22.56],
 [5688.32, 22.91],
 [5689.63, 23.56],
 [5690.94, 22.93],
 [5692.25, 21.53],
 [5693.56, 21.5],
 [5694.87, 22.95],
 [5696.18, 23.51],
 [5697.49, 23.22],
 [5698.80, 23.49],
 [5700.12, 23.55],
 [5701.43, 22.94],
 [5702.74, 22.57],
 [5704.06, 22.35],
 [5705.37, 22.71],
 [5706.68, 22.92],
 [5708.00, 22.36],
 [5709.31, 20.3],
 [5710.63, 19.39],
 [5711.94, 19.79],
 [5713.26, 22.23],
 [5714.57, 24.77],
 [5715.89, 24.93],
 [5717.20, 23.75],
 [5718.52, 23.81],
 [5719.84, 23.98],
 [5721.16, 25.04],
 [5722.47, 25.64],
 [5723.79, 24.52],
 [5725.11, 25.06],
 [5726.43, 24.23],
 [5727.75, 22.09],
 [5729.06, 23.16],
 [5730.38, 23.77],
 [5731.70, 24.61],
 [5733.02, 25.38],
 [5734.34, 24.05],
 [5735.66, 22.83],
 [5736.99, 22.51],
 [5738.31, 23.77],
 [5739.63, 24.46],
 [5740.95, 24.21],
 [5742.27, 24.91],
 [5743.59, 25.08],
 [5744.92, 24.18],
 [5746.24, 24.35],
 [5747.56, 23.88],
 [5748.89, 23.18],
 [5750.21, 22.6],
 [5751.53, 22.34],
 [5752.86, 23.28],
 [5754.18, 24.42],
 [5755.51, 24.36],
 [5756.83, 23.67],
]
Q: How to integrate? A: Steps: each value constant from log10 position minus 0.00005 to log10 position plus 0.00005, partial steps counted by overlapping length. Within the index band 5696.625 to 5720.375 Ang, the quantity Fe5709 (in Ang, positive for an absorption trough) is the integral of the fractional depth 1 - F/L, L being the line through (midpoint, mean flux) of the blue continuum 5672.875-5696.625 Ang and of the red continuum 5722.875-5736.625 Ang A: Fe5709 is 0.6 Ang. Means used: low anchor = 22.6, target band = 22.7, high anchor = 24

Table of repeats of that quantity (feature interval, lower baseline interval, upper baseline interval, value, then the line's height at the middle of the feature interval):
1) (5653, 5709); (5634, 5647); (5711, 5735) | 1.6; 23.3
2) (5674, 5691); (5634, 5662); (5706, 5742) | 0.3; 23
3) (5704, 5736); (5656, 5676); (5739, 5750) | 0.4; 23.7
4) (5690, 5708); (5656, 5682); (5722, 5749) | 0.3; 23.2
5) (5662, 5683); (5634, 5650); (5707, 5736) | 0.4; 22.9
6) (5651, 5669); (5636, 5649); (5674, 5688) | -0.1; 22.5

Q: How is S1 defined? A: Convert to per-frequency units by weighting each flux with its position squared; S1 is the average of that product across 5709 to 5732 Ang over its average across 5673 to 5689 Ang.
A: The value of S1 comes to 1.05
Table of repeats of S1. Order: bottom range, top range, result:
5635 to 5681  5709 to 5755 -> 1.07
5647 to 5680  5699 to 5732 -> 1.04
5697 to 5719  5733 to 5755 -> 1.06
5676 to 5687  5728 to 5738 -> 1.08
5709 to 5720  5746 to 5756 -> 1.06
